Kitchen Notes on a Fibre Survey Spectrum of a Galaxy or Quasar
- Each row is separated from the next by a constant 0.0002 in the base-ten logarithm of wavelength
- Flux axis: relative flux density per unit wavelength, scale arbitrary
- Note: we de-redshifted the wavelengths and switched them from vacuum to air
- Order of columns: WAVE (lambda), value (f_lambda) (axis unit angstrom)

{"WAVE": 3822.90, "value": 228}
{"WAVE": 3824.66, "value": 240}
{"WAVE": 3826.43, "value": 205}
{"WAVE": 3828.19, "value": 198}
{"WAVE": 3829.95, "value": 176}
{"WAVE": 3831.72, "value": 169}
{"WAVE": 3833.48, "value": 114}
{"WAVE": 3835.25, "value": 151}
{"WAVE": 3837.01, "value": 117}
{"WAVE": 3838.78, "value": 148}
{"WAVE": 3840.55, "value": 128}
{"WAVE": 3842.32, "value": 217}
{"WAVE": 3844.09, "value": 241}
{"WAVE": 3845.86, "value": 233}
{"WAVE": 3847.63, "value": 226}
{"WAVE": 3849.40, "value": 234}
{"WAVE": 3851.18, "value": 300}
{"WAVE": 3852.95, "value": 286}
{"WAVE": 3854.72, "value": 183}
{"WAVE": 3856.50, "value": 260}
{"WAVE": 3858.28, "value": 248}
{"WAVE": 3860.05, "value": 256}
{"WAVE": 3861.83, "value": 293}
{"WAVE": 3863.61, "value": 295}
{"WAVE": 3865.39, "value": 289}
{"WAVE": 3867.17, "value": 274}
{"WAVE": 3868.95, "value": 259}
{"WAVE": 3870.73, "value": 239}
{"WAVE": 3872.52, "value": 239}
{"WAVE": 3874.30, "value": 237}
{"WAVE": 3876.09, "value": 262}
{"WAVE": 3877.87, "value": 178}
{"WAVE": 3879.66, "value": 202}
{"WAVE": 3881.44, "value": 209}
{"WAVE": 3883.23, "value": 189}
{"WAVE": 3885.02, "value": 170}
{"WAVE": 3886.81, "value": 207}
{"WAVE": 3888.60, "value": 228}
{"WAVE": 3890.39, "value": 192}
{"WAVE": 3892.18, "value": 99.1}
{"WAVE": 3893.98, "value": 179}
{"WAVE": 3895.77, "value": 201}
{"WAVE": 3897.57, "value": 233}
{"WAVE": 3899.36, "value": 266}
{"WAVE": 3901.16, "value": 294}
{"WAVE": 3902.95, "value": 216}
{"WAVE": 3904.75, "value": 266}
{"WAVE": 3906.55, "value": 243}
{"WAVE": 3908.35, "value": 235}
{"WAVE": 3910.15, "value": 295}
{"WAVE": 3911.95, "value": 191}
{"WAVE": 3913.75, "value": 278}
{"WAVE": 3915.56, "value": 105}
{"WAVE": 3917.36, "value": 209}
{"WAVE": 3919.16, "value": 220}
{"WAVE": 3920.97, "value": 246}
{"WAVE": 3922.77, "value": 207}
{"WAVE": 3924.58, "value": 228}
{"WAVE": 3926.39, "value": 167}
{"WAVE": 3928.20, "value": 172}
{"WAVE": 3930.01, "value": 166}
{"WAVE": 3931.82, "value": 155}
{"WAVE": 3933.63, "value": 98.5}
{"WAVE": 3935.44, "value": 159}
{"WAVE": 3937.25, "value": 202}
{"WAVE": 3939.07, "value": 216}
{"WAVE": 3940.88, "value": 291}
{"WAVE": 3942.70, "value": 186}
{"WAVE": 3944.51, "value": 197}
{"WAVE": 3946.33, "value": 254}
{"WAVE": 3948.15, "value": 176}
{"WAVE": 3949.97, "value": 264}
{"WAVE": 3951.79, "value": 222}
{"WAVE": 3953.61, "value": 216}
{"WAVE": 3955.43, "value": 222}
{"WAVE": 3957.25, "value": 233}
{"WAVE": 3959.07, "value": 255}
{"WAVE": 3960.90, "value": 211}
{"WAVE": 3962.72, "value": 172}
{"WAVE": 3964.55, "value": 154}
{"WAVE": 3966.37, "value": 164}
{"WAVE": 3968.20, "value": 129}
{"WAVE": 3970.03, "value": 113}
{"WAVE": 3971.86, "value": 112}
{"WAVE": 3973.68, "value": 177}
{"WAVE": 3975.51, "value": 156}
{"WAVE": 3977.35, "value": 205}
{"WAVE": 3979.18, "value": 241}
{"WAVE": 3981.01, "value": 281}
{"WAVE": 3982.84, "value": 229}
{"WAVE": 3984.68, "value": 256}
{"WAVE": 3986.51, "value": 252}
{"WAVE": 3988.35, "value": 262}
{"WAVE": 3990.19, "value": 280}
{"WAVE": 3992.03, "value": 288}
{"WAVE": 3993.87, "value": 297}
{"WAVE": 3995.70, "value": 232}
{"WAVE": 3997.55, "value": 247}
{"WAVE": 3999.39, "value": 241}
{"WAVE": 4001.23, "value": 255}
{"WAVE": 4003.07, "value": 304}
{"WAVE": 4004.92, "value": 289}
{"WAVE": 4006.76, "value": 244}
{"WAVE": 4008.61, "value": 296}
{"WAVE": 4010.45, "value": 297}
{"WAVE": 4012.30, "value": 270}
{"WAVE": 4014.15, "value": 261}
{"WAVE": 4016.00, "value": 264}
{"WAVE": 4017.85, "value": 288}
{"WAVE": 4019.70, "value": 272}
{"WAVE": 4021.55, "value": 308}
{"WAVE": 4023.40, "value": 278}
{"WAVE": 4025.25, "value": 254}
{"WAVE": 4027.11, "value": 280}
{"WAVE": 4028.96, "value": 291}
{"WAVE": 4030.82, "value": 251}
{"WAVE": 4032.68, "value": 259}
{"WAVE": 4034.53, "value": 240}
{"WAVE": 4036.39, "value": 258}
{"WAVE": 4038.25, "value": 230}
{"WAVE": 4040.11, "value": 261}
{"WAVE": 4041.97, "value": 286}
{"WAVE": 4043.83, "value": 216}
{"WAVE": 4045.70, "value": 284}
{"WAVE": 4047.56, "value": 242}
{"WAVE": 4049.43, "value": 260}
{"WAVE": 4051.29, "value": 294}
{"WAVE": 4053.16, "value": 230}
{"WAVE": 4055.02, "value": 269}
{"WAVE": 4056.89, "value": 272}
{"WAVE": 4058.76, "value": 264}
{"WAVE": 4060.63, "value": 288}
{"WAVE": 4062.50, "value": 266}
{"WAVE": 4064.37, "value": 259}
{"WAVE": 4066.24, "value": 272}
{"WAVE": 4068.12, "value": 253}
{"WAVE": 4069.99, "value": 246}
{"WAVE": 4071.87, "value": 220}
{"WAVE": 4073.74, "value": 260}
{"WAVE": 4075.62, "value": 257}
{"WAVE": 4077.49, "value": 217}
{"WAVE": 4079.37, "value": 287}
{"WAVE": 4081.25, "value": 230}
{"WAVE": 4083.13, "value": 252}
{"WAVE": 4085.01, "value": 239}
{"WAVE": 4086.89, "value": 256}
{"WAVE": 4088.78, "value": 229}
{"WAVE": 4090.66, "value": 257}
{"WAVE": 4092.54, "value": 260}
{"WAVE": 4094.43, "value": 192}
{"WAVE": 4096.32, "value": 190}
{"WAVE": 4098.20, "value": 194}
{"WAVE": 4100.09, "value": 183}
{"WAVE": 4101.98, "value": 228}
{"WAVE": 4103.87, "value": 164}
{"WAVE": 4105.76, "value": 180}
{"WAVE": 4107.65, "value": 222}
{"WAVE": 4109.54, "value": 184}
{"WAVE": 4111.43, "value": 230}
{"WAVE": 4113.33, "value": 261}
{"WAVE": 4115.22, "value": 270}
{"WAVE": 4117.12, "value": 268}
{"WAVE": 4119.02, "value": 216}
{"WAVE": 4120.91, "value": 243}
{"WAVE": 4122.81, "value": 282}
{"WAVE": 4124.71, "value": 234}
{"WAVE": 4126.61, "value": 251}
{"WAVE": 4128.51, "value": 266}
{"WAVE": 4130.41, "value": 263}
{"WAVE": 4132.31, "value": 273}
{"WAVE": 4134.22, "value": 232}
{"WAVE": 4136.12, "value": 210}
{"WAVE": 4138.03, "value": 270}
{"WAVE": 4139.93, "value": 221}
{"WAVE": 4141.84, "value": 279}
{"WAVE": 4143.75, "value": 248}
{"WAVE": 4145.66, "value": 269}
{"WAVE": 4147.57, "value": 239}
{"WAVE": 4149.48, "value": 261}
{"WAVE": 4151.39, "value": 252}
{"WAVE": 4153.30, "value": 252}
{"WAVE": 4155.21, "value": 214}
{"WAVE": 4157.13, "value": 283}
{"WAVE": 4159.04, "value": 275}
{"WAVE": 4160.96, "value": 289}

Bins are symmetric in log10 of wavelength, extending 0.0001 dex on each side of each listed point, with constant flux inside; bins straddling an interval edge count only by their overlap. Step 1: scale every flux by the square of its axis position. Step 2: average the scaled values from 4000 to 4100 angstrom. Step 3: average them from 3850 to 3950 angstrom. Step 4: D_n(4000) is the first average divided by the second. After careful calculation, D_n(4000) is 1.3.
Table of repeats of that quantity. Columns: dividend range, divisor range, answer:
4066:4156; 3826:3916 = 1.23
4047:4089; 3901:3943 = 1.31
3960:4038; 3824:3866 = 1.21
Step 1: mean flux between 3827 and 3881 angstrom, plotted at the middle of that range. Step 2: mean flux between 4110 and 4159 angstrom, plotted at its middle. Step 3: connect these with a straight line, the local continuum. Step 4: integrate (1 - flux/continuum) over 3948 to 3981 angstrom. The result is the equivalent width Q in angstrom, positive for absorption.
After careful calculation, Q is 5.7 angstrom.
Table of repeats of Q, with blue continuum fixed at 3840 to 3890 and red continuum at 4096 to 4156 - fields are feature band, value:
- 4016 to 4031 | -2.7 angstrom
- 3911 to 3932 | 3.4 angstrom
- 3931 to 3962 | 3.5 angstrom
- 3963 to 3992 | 4.1 angstrom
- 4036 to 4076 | -3.8 angstrom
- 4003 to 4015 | -2.2 angstrom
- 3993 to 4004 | -1.2 angstrom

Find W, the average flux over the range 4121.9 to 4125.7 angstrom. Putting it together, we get 258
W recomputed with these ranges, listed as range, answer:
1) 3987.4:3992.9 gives 276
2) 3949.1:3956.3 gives 231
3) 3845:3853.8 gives 256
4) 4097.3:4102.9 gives 201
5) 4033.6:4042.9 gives 255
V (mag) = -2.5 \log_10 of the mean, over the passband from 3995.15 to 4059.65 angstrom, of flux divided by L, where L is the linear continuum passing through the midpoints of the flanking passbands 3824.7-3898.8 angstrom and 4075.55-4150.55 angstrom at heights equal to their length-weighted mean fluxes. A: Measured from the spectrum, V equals -0.16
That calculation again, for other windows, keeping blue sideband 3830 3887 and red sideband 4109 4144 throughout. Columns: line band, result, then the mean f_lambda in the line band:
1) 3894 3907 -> -0.08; 241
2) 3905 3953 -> 0.10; 208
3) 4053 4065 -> -0.11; 266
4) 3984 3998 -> -0.14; 265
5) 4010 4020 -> -0.16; 274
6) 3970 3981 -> 0.27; 181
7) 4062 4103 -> 0.02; 238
